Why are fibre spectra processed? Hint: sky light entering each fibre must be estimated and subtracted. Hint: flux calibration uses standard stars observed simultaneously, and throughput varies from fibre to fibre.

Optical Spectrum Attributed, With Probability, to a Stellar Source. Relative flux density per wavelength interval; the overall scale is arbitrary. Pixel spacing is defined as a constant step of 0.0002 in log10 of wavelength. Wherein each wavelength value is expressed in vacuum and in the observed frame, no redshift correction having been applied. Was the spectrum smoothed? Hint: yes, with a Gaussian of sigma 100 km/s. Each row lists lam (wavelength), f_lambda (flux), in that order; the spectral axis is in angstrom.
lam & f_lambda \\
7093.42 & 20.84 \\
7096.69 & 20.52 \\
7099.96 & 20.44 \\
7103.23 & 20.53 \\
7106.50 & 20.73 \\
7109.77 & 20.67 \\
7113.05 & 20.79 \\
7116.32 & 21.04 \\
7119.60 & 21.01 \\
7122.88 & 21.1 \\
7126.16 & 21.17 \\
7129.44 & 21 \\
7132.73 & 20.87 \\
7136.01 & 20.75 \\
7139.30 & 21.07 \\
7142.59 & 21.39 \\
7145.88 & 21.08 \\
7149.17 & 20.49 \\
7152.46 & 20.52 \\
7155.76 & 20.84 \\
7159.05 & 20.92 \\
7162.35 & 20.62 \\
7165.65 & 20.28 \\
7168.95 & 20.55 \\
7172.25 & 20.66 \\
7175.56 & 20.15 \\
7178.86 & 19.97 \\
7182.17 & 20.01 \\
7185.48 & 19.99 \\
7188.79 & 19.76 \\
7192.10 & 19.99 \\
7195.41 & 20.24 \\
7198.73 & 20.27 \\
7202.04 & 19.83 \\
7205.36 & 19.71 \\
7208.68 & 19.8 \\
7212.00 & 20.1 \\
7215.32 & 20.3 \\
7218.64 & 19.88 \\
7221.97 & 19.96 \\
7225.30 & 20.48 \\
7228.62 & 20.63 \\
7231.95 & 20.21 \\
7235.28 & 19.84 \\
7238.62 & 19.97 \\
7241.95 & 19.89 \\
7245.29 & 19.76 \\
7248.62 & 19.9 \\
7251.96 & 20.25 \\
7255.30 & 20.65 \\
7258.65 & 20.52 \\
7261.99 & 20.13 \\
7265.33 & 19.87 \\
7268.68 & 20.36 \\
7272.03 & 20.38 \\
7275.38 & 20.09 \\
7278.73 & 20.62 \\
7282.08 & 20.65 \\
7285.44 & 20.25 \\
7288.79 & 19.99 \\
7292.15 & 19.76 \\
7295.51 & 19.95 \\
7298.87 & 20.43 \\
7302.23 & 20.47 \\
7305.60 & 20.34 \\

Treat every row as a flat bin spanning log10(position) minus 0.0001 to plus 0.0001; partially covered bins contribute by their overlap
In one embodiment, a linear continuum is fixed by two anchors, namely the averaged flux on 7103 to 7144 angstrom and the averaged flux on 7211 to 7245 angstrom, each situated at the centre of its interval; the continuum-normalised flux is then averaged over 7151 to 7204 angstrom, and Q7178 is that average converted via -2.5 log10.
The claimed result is 0.01 mag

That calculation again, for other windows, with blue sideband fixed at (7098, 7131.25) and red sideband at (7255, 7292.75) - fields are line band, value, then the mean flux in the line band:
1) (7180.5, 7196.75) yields 0.03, 20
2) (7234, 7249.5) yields 0.03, 19.9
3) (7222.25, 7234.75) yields 0.00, 20.3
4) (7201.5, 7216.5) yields 0.03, 19.9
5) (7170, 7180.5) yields 0.02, 20.3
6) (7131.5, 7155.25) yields -0.01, 20.9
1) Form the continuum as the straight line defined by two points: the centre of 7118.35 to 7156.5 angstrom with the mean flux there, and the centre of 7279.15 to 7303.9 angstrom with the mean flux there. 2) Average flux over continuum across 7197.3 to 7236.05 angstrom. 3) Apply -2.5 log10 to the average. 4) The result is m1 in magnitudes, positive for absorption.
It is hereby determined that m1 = 0.03 mag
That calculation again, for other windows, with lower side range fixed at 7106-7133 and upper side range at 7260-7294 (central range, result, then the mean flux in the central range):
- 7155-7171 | 0.01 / 20.6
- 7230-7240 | 0.02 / 20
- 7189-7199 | 0.03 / 20.1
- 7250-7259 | -0.01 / 20.4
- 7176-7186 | 0.03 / 20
